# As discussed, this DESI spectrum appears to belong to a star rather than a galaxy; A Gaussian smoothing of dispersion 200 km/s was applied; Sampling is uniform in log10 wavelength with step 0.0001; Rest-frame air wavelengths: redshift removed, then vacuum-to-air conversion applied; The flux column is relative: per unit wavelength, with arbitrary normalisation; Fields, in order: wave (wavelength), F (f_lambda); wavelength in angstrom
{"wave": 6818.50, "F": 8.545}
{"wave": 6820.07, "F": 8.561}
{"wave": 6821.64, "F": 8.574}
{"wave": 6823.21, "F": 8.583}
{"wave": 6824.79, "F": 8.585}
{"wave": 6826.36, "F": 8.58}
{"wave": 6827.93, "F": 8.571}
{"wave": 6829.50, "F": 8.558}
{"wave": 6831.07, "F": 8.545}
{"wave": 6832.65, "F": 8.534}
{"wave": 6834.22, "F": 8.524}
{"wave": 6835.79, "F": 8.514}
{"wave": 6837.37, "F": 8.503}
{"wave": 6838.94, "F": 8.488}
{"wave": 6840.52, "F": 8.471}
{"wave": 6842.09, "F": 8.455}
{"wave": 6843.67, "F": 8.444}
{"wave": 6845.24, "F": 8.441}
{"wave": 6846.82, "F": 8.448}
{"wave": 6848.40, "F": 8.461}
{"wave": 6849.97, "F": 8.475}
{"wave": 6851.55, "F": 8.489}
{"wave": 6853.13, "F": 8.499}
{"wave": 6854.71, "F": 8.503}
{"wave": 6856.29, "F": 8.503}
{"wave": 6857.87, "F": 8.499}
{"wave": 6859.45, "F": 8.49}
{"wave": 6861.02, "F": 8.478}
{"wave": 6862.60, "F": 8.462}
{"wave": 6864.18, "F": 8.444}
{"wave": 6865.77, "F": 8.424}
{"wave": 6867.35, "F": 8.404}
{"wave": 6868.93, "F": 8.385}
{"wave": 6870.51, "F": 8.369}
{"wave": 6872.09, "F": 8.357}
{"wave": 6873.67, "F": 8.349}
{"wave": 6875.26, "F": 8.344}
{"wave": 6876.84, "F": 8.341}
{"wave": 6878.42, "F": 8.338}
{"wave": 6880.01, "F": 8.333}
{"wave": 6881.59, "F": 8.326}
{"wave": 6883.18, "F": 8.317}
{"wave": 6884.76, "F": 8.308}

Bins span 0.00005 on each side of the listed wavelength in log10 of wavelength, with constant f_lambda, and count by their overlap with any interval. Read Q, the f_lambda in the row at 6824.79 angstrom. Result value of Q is 8.585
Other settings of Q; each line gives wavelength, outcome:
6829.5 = 8.558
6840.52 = 8.471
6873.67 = 8.349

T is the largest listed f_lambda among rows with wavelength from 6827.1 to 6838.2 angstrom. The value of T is 8.571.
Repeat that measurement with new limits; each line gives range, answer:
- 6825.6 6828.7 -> 8.58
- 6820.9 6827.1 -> 8.585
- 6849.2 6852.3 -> 8.489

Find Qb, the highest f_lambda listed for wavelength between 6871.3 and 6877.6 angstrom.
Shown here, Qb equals 8.357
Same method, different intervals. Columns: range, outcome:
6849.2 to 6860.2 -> 8.503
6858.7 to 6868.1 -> 8.49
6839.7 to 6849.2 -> 8.471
